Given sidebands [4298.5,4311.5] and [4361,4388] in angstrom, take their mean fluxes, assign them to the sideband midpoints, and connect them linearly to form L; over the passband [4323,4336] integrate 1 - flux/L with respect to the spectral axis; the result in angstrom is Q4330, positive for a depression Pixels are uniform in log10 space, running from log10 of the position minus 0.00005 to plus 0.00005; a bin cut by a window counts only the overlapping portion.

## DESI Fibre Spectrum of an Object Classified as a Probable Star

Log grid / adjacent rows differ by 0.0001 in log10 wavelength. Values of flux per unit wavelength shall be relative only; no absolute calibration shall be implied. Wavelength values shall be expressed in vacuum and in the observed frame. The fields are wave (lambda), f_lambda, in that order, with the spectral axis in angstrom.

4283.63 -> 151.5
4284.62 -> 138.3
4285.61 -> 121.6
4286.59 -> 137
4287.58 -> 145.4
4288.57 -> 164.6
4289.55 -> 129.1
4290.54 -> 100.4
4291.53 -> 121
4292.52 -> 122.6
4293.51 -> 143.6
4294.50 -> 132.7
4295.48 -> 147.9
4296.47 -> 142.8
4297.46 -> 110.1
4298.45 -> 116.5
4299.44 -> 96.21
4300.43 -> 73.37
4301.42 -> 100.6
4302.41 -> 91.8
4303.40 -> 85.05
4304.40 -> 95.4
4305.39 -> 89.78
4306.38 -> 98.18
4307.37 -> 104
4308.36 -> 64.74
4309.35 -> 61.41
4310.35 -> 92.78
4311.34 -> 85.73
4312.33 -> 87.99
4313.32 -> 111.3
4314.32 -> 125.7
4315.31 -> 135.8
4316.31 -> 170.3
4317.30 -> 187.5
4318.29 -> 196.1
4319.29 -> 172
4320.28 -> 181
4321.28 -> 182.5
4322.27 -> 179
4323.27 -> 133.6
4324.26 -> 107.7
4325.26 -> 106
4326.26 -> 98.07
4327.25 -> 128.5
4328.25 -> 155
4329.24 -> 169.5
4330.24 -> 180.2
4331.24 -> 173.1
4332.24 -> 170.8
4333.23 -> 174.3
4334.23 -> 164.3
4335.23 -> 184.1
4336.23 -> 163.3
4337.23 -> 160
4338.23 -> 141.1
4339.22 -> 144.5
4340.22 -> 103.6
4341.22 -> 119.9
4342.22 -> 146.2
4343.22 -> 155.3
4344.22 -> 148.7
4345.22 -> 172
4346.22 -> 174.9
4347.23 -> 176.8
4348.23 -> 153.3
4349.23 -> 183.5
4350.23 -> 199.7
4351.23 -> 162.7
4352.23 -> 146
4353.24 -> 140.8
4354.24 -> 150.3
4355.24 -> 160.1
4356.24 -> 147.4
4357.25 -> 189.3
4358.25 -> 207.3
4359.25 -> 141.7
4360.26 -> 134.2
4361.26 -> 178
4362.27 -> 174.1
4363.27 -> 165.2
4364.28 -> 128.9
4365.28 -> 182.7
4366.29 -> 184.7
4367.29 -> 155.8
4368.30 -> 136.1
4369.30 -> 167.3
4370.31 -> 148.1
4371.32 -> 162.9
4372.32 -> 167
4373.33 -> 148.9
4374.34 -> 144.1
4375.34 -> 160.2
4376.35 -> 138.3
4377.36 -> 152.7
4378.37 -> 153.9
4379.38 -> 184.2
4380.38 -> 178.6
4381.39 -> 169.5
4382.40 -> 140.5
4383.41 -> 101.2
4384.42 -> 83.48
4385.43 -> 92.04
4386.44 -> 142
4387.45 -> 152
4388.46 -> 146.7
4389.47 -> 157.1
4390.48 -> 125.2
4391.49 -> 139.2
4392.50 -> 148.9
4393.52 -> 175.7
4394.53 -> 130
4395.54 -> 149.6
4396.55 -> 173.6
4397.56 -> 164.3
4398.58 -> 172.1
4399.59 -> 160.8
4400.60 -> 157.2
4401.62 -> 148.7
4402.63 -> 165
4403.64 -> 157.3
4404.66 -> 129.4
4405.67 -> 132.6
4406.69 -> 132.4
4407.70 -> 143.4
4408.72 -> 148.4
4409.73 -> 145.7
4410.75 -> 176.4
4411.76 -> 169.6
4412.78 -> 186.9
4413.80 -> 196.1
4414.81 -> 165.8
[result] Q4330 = -4.6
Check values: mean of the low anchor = 88.6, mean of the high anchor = 151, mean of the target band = 150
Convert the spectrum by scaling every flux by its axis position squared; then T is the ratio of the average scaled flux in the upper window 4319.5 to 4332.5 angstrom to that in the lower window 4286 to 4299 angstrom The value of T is 1.2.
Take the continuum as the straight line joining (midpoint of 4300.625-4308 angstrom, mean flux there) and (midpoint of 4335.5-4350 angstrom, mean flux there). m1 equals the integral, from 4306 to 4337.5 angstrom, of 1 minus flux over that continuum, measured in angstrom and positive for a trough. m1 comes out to -4.8 angstrom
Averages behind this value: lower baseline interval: 93.5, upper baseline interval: 154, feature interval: 141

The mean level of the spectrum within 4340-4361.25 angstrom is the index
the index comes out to 159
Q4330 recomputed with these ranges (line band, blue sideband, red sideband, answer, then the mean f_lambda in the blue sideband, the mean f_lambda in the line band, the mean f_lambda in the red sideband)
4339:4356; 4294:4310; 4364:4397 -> -3.5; 101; 155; 149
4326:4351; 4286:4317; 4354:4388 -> -4.4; 113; 158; 154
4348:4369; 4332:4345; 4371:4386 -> -2.1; 152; 163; 145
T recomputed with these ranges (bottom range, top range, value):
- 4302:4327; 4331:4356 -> 1.32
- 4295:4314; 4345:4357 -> 1.72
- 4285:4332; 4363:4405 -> 1.23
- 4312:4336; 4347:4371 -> 1.08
